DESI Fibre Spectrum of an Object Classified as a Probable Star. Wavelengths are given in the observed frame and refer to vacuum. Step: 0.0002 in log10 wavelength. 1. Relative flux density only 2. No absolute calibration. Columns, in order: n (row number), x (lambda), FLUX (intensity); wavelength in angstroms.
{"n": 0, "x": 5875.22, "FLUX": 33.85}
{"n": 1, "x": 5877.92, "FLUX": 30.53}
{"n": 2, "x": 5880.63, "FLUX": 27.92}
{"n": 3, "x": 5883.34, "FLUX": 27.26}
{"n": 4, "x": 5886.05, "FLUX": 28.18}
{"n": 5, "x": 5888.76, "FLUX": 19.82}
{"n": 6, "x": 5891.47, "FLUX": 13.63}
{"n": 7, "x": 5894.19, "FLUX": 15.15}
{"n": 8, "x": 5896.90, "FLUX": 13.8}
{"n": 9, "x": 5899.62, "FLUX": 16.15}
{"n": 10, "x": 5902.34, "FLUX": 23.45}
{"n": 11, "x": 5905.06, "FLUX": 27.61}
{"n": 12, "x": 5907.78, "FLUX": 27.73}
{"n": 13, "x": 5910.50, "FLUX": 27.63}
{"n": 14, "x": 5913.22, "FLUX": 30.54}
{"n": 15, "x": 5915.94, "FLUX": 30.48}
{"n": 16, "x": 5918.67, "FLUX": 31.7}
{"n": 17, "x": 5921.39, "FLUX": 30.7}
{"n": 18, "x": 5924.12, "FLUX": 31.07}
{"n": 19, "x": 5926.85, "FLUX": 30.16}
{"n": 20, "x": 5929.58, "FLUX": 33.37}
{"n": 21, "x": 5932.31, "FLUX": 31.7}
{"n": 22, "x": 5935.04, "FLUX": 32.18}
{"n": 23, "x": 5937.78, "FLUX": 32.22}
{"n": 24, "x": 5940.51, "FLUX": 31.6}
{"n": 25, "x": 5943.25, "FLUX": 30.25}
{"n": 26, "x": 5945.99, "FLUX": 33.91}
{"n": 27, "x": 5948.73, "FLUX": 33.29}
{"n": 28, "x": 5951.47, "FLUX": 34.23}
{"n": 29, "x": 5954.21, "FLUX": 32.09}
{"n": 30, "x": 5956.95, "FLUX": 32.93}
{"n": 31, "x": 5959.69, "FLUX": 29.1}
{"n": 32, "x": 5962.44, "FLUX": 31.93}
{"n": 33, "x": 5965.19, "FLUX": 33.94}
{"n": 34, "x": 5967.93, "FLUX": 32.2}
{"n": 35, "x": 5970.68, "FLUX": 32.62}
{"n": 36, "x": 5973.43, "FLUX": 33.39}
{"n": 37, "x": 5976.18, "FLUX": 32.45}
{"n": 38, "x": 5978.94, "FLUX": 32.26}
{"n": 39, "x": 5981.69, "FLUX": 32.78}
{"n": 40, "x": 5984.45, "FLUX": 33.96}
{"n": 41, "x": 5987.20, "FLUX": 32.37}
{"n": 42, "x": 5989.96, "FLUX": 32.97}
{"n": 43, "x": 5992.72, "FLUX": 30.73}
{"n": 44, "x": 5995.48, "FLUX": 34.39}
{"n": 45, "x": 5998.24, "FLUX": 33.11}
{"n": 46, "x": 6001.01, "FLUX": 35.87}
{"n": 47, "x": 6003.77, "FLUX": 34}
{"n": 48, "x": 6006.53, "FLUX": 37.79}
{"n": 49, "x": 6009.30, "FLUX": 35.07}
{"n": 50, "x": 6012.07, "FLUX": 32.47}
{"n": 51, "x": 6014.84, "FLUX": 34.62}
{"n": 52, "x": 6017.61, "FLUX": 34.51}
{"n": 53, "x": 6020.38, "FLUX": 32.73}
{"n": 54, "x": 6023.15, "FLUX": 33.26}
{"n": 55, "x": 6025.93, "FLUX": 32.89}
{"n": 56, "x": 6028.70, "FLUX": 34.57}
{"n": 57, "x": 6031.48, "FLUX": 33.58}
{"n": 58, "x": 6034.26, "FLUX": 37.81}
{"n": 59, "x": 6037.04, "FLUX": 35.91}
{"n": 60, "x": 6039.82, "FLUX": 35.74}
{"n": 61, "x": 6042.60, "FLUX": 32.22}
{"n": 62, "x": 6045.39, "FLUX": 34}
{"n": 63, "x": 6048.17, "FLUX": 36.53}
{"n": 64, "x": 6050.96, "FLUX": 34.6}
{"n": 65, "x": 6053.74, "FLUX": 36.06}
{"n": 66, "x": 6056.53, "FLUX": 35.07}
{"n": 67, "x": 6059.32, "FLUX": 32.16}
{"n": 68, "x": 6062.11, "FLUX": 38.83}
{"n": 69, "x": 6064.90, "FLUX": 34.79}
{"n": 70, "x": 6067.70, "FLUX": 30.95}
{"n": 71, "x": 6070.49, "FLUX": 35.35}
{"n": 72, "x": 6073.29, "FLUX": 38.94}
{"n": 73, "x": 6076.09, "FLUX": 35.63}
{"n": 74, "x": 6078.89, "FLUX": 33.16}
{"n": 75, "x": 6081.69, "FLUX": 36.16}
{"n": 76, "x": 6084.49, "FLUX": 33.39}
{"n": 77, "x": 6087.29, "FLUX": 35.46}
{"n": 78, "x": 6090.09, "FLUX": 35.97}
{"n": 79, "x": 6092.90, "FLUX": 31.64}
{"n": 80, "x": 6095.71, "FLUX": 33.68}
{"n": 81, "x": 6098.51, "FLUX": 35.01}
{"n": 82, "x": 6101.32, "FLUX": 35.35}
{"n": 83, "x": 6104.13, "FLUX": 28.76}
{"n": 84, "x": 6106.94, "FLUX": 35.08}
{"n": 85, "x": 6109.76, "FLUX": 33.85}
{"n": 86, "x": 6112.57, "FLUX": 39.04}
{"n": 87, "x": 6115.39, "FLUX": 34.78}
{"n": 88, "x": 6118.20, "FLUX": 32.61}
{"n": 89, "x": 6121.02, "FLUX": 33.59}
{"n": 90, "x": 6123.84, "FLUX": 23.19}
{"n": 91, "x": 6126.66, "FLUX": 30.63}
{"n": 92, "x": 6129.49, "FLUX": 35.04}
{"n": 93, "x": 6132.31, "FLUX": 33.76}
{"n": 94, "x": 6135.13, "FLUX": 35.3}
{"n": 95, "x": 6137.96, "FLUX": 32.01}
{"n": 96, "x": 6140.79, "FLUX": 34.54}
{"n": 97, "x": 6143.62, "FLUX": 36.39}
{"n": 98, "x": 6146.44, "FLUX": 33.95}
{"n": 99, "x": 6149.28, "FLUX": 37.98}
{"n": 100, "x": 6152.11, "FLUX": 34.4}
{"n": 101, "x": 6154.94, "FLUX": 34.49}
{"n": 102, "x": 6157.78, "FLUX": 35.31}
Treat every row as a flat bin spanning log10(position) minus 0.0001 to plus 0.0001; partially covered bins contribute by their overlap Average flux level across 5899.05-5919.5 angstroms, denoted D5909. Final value 27.2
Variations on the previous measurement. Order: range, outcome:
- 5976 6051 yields 34.1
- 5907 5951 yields 31.3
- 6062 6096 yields 34.8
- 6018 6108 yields 34.5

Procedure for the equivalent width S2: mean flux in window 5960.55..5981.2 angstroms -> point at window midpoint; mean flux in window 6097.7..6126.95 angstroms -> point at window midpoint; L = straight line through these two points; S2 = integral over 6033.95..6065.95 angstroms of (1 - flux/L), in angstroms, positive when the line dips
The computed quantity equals -2.39 angstroms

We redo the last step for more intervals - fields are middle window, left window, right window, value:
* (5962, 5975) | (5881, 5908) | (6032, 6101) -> -2.8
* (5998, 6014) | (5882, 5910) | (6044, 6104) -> -2.8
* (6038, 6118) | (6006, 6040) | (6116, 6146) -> -2.4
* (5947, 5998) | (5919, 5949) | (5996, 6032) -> 0.4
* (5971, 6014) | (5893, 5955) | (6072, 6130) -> -4.0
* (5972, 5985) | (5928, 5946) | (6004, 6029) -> 0.1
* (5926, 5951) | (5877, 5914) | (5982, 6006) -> -4.0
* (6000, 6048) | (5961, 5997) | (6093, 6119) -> -1.9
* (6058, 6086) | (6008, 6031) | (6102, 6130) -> -1.5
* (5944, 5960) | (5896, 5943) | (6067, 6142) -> -1.8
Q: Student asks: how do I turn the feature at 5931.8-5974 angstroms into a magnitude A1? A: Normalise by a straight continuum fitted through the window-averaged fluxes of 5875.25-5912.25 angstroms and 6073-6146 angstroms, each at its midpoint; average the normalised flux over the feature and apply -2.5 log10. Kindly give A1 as -0.224 mag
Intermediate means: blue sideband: 23.5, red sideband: 33.9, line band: 32.3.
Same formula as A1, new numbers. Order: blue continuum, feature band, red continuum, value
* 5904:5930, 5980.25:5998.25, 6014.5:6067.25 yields -0.01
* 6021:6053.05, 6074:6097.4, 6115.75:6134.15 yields -0.05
